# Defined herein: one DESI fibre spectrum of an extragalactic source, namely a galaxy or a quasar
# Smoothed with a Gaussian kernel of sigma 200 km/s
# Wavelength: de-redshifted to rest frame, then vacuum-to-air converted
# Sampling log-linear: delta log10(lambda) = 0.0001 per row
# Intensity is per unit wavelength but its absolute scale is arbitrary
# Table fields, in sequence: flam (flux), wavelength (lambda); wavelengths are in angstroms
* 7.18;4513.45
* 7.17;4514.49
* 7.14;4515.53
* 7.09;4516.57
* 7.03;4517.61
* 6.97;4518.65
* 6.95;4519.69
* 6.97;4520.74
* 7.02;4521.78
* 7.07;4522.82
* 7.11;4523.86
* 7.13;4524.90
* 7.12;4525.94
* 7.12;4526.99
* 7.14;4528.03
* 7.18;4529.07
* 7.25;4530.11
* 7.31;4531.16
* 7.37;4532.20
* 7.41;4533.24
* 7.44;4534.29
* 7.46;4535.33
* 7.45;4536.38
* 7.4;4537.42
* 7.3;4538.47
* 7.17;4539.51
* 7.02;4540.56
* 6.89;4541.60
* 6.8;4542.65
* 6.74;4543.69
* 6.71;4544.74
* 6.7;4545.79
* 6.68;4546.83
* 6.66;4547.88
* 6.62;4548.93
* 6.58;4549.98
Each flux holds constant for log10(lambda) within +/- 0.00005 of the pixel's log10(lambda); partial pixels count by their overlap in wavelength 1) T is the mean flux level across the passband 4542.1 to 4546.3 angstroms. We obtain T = 6.73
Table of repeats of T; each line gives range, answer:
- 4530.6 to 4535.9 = 7.39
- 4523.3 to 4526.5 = 7.11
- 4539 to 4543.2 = 6.97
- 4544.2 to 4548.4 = 6.68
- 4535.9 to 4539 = 7.39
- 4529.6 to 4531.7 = 7.27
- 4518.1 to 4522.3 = 6.97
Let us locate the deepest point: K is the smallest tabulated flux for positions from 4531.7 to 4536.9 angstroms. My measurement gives 7.37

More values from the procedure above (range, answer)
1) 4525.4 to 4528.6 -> 7.12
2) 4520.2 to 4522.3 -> 6.97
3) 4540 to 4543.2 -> 6.8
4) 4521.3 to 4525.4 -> 7.02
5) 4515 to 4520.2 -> 6.95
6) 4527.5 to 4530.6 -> 7.14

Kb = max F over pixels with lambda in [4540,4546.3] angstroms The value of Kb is 7.02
